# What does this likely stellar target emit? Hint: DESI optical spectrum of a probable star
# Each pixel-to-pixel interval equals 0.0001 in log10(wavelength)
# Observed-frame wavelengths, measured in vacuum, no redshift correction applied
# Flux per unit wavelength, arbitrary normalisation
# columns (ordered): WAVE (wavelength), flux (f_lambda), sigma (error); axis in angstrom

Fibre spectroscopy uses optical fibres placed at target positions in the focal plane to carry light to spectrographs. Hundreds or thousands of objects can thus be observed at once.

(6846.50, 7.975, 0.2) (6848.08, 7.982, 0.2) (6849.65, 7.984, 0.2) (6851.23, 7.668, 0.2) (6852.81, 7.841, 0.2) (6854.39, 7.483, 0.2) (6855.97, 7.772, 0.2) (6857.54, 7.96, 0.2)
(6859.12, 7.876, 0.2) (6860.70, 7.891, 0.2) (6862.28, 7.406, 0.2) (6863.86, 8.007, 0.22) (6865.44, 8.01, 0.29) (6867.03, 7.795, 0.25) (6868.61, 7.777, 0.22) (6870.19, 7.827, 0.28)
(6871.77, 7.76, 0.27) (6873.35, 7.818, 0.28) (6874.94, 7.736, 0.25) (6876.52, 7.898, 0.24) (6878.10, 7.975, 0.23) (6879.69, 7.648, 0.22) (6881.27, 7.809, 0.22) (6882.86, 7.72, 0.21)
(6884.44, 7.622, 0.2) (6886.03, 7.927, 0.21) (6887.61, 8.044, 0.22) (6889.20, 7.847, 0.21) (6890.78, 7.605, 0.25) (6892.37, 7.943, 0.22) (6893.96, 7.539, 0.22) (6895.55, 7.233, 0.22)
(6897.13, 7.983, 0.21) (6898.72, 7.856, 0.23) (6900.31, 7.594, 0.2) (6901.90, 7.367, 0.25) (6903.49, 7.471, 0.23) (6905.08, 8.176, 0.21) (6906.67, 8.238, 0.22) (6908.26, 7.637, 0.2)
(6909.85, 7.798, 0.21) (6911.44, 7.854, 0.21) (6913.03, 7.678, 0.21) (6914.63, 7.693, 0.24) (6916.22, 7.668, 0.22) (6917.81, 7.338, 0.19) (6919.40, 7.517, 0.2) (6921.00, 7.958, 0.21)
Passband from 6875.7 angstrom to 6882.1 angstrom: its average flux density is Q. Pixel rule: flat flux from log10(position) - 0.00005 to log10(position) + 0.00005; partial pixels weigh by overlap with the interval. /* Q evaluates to 7.83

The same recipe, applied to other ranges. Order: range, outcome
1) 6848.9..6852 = 7.82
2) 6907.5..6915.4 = 7.73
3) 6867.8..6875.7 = 7.78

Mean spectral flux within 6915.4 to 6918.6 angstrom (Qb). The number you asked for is 7.52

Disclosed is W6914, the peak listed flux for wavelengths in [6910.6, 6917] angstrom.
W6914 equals 7.854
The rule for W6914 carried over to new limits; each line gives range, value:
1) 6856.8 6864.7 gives 8.007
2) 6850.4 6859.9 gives 7.96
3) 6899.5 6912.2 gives 8.238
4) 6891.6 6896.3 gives 7.943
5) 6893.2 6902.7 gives 7.983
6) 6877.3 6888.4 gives 8.044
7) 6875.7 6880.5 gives 7.975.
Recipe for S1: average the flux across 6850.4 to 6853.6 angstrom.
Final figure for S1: 7.74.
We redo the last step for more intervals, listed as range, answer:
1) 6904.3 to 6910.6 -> 7.96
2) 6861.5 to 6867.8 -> 7.8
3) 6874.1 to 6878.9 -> 7.86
